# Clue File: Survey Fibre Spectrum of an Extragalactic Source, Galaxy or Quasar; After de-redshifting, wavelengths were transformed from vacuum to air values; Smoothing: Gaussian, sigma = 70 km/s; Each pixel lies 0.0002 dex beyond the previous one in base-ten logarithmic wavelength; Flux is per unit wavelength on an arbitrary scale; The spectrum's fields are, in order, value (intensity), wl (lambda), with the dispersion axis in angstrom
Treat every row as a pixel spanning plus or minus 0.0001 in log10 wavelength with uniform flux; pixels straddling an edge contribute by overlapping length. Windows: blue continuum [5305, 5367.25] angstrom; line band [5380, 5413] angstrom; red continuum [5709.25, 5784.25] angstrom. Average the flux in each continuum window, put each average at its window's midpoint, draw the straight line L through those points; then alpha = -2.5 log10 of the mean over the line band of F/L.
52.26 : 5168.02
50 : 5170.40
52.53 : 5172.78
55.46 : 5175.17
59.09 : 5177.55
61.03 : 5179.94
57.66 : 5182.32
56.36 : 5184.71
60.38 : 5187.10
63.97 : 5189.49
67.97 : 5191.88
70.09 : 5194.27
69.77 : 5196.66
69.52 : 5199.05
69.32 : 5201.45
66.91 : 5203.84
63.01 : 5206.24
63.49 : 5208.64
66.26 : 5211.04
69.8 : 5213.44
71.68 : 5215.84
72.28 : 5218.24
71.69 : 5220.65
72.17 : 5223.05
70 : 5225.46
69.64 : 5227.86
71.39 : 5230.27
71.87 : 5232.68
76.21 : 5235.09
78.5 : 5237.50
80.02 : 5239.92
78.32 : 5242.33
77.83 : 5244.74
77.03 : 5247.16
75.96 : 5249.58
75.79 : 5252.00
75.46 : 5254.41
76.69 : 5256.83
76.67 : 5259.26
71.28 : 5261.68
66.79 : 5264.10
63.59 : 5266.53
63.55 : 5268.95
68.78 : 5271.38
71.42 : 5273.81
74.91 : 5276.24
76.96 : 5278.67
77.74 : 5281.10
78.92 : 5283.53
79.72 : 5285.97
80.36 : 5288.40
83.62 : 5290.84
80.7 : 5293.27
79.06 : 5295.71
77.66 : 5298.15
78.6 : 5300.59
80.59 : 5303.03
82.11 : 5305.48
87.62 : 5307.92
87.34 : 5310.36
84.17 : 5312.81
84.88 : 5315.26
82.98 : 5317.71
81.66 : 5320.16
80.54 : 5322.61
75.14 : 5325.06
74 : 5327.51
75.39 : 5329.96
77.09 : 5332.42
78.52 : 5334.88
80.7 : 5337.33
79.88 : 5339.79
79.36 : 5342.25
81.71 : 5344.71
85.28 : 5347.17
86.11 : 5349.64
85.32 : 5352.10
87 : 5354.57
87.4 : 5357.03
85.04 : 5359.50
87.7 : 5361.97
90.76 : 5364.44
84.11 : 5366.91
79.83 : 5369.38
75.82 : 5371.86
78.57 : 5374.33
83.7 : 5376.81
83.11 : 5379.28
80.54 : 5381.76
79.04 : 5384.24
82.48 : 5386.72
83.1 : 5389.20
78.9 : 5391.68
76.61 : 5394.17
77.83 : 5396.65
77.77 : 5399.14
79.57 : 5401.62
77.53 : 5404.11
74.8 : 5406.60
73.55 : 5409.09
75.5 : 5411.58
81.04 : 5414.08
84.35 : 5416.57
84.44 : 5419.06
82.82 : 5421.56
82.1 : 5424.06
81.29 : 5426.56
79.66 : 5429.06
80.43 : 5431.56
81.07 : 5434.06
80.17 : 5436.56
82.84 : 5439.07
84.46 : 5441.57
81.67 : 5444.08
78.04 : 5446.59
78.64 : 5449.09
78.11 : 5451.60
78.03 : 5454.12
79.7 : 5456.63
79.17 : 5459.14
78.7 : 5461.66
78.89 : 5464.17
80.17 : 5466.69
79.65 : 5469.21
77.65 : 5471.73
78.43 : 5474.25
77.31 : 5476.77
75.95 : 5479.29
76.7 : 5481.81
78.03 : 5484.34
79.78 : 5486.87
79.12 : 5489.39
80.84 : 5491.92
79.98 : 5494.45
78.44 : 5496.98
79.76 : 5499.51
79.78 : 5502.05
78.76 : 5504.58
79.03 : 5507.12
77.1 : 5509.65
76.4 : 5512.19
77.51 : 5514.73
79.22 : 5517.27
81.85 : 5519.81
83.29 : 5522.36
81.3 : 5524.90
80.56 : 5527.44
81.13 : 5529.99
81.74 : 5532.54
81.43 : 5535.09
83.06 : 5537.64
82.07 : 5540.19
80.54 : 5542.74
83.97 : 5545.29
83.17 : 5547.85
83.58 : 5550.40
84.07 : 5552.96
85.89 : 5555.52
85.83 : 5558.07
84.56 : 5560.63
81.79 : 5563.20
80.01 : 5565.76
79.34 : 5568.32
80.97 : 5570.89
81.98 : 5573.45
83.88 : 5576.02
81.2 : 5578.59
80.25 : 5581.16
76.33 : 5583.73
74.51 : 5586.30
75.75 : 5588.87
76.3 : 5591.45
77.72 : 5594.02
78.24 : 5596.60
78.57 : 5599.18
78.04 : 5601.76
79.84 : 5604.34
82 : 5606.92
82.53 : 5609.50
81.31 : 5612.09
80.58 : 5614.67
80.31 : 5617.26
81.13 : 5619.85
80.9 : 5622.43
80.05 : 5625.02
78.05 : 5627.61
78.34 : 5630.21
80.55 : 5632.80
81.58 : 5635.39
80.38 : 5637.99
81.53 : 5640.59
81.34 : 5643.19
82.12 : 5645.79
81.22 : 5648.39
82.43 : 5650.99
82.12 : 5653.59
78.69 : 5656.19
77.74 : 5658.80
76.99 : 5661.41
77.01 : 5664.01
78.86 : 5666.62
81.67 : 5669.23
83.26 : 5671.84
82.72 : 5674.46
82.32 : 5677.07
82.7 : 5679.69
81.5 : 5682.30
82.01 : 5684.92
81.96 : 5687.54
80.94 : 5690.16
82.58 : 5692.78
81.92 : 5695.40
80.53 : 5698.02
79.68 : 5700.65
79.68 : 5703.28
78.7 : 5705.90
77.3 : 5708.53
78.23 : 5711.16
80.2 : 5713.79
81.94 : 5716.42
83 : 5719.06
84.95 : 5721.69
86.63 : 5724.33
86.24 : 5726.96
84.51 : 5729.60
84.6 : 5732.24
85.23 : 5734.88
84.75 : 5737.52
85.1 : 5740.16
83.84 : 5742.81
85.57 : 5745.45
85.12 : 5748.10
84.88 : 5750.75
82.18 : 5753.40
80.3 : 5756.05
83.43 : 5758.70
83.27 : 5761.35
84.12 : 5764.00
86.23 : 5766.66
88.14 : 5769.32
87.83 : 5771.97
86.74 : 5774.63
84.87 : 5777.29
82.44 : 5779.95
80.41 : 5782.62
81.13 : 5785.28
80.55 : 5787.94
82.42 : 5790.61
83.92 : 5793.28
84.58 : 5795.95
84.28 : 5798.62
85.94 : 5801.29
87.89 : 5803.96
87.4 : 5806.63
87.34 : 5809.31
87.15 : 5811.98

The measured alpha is 0.06 mag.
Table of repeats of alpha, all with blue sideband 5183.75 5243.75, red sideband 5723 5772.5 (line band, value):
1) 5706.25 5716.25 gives 0.06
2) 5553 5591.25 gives -0.01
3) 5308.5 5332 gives -0.11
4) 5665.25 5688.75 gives 0.01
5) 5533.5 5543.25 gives -0.04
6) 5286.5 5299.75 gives -0.12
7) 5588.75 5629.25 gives 0.02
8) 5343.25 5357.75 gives -0.16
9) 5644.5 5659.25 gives 0.02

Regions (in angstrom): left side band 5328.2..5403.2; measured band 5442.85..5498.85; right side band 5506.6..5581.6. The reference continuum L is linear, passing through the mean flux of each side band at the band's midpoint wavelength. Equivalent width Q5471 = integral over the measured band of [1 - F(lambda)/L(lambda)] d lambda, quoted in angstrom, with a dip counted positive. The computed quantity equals 1.9 angstrom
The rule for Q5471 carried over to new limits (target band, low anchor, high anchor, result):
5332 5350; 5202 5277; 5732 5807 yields -1.6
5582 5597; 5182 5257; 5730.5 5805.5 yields 0.6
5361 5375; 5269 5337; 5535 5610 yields -0.6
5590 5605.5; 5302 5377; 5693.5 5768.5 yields 0.9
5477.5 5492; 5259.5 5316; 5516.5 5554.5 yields 0.5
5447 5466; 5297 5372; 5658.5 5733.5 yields 0.7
